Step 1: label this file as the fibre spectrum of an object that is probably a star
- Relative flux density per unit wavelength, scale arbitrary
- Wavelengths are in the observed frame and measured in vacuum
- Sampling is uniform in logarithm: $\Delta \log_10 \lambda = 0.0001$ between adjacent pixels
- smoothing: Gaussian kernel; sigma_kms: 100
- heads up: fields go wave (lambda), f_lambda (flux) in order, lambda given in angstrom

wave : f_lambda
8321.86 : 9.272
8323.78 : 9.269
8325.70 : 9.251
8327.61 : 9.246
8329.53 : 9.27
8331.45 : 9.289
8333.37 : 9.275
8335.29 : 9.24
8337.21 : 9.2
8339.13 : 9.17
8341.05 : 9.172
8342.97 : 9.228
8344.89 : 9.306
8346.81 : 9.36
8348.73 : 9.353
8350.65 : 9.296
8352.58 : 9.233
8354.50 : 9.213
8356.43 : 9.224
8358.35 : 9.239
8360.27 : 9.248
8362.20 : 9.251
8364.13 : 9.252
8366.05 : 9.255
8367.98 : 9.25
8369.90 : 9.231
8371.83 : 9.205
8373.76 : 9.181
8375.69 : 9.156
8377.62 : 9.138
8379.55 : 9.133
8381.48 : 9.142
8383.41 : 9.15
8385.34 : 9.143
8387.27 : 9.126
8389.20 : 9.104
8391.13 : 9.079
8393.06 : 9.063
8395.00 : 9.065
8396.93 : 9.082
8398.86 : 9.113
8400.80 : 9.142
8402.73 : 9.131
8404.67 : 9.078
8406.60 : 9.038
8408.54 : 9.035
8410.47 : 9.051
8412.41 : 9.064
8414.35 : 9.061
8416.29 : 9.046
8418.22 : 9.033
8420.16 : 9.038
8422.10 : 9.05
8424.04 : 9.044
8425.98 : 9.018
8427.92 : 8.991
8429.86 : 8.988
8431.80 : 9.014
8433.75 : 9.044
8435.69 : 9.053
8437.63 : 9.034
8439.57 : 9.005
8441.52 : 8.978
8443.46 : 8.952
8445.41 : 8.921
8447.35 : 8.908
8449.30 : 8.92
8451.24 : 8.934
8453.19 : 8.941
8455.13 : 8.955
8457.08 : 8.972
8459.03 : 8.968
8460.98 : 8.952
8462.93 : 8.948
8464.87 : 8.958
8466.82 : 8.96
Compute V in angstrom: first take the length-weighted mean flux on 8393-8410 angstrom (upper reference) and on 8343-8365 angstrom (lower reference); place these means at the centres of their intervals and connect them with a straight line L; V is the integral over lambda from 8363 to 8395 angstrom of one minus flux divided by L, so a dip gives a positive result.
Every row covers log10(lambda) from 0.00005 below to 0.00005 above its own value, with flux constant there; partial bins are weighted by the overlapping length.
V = 0.0 angstrom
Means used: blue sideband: 9.27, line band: 9.16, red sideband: 9.08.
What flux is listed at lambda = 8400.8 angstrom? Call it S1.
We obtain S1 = 9.142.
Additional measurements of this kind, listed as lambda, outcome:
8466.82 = 8.96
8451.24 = 8.934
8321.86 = 9.272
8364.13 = 9.252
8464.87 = 8.958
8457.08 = 8.972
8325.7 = 9.251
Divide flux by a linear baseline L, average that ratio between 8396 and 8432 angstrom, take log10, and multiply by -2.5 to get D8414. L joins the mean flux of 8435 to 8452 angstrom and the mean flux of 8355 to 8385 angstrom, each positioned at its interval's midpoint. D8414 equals 0.00 mag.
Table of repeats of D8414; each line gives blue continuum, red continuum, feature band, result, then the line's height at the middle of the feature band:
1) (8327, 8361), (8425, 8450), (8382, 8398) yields 0.00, 9.12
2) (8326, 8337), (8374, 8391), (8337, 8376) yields -0.01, 9.2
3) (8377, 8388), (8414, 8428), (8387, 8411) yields 0.00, 9.1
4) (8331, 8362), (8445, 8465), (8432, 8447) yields 0.00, 8.99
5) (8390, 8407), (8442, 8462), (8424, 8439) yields 0.00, 9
